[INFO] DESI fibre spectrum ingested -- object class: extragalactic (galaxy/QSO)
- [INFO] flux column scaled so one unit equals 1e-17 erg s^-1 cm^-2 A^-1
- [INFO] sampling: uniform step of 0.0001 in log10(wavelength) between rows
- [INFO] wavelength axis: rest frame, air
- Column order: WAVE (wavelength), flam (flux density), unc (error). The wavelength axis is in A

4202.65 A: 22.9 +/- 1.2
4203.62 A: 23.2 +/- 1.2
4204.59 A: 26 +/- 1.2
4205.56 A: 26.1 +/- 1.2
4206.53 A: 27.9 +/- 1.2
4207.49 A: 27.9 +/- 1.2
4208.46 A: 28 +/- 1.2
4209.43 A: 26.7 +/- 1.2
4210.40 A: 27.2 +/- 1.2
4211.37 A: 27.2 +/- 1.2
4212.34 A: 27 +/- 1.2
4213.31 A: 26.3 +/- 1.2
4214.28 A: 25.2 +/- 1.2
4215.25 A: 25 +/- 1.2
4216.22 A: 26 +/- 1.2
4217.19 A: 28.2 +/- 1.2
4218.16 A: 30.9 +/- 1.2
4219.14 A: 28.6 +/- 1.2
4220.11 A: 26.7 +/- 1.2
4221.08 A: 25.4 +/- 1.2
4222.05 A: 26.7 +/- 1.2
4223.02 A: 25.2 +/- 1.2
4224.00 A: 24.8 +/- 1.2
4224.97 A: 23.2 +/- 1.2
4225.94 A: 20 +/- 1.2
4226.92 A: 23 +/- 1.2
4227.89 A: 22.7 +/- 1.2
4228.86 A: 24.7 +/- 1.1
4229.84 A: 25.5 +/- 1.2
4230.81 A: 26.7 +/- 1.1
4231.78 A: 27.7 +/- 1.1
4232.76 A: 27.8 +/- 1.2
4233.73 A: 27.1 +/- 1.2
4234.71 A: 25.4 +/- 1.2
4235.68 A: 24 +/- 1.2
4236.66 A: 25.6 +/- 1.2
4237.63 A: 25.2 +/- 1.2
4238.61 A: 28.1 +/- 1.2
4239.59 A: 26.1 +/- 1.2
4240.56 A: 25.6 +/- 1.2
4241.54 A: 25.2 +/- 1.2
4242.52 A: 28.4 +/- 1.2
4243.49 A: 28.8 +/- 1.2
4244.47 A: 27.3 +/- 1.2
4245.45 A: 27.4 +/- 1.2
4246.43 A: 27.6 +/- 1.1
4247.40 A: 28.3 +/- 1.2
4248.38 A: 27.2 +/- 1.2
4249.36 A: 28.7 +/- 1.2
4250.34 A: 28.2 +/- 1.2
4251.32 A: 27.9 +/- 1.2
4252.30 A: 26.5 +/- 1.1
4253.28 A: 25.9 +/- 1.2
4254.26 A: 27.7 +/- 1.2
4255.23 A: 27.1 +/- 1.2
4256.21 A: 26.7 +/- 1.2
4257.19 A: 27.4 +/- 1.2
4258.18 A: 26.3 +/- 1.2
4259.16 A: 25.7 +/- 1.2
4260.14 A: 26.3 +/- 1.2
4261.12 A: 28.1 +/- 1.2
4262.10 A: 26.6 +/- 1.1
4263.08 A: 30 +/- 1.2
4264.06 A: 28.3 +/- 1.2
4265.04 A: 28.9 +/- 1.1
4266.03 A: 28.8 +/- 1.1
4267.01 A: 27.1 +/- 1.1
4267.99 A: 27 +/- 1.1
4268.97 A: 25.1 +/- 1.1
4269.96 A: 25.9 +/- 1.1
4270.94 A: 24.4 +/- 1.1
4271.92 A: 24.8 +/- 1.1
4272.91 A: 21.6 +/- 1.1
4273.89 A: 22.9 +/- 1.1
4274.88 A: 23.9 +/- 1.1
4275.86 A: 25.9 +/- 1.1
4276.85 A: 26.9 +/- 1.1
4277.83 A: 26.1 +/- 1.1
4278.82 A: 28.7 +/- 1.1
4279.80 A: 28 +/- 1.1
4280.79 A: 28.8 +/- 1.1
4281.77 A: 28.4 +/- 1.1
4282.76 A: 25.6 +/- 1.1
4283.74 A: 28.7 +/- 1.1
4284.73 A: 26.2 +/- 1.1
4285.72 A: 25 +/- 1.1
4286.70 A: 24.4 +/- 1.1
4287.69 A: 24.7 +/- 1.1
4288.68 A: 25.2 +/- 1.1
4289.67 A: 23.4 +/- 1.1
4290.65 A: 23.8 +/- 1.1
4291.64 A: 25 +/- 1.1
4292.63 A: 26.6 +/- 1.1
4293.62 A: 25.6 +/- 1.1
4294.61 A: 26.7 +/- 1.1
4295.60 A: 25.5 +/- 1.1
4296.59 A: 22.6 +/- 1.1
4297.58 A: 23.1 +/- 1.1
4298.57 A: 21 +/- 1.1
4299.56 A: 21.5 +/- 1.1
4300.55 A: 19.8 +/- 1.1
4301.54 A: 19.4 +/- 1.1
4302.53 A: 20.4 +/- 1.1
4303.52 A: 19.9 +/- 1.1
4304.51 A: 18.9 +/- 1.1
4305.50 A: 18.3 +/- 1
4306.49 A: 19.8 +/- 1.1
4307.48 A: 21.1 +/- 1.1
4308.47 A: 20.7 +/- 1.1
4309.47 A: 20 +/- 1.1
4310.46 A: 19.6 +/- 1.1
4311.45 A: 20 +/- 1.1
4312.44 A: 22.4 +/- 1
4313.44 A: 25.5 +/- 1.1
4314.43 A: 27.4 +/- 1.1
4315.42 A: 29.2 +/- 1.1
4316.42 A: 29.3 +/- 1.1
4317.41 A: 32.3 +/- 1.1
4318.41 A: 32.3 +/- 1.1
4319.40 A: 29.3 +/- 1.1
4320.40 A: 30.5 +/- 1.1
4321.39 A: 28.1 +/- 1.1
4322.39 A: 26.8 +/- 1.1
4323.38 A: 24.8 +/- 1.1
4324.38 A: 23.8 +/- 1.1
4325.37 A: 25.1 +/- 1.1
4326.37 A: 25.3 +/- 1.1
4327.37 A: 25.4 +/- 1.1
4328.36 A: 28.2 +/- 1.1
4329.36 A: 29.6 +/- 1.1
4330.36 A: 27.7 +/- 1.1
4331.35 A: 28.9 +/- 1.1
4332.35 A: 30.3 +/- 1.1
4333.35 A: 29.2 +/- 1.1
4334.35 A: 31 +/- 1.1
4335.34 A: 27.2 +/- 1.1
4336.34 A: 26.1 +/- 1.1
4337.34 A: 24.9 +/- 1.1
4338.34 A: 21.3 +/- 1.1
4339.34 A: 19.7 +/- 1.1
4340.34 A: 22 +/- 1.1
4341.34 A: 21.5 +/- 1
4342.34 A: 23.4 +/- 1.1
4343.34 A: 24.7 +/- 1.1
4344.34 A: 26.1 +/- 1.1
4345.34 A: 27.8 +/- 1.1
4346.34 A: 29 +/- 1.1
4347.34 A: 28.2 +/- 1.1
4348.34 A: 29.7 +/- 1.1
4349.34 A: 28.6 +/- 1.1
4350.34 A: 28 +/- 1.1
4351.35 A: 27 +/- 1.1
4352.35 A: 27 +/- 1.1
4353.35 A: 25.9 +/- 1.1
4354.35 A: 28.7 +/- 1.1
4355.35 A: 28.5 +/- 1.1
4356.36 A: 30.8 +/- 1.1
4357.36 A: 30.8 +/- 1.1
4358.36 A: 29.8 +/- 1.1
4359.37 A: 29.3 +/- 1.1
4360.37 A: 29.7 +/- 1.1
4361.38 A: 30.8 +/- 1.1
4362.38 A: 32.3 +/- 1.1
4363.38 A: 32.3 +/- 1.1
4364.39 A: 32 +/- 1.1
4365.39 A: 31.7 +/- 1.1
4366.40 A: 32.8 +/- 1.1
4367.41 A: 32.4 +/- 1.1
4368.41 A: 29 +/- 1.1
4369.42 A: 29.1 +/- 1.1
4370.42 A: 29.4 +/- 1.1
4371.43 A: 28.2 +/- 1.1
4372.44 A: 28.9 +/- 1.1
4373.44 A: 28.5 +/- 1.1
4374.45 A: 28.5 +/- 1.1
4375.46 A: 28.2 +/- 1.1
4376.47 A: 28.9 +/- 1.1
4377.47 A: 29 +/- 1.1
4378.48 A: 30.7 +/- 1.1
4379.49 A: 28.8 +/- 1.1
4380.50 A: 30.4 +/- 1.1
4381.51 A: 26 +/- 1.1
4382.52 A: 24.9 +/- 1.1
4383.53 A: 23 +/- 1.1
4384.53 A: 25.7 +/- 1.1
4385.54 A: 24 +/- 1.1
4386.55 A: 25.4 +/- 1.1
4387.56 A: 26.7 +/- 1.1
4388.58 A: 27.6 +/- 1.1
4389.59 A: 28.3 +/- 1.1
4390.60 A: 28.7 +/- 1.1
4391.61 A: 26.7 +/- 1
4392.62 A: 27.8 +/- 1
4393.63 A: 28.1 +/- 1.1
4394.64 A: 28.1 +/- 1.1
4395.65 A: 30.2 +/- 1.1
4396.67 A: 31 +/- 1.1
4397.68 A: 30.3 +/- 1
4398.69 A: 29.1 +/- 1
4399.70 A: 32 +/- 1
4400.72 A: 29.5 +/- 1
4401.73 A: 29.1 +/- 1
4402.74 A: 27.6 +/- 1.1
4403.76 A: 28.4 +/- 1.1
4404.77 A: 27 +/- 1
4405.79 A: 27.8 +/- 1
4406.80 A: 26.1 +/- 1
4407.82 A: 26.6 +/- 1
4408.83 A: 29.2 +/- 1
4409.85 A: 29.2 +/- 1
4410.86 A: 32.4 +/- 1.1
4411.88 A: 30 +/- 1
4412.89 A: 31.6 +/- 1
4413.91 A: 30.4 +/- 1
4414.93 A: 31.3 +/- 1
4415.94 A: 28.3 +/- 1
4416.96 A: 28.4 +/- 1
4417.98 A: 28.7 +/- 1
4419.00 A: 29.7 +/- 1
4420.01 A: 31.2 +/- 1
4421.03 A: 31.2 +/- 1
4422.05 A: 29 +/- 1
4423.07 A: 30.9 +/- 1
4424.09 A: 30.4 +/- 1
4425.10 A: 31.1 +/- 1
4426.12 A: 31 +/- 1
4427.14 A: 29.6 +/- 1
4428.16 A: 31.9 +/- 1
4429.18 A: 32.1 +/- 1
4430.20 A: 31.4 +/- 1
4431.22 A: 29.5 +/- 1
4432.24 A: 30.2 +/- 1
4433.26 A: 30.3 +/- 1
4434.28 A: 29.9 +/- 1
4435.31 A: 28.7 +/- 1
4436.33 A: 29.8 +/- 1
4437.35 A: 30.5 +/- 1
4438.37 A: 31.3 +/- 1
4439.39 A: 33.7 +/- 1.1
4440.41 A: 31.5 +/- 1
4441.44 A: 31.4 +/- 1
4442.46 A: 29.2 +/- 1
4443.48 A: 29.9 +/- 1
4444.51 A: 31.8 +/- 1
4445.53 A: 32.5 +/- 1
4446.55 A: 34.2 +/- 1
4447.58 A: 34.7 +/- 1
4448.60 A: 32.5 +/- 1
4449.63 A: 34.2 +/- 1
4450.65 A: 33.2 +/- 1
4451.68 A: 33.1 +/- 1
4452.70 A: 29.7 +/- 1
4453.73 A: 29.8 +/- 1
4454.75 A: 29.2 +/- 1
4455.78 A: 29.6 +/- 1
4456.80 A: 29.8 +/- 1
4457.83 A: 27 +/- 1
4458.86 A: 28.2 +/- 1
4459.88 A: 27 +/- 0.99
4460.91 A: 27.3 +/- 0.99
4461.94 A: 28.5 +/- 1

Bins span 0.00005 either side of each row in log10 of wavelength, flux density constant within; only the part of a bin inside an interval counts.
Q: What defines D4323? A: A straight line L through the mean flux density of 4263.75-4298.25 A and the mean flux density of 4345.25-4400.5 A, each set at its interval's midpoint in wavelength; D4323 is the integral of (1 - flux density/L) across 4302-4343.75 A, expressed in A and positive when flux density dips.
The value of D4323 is 3.3 A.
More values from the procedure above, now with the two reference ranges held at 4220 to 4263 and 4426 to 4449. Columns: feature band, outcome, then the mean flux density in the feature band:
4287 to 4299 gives 1.37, 24.4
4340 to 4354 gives 1.22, 26.4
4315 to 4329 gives 0.21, 27.9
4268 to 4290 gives 1.25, 25.7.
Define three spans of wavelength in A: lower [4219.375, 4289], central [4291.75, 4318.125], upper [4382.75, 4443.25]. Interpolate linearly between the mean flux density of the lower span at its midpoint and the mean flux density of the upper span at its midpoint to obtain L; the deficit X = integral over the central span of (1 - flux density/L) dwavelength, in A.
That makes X 4.1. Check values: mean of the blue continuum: 26.3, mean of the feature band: 23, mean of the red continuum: 29.3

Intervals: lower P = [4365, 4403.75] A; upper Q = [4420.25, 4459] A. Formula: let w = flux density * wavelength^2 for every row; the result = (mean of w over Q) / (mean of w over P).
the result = 1.11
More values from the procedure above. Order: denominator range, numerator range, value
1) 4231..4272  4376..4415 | 1.12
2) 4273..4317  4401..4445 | 1.33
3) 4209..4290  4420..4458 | 1.28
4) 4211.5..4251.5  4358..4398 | 1.17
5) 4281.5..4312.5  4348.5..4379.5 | 1.33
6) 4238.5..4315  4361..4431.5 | 1.23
